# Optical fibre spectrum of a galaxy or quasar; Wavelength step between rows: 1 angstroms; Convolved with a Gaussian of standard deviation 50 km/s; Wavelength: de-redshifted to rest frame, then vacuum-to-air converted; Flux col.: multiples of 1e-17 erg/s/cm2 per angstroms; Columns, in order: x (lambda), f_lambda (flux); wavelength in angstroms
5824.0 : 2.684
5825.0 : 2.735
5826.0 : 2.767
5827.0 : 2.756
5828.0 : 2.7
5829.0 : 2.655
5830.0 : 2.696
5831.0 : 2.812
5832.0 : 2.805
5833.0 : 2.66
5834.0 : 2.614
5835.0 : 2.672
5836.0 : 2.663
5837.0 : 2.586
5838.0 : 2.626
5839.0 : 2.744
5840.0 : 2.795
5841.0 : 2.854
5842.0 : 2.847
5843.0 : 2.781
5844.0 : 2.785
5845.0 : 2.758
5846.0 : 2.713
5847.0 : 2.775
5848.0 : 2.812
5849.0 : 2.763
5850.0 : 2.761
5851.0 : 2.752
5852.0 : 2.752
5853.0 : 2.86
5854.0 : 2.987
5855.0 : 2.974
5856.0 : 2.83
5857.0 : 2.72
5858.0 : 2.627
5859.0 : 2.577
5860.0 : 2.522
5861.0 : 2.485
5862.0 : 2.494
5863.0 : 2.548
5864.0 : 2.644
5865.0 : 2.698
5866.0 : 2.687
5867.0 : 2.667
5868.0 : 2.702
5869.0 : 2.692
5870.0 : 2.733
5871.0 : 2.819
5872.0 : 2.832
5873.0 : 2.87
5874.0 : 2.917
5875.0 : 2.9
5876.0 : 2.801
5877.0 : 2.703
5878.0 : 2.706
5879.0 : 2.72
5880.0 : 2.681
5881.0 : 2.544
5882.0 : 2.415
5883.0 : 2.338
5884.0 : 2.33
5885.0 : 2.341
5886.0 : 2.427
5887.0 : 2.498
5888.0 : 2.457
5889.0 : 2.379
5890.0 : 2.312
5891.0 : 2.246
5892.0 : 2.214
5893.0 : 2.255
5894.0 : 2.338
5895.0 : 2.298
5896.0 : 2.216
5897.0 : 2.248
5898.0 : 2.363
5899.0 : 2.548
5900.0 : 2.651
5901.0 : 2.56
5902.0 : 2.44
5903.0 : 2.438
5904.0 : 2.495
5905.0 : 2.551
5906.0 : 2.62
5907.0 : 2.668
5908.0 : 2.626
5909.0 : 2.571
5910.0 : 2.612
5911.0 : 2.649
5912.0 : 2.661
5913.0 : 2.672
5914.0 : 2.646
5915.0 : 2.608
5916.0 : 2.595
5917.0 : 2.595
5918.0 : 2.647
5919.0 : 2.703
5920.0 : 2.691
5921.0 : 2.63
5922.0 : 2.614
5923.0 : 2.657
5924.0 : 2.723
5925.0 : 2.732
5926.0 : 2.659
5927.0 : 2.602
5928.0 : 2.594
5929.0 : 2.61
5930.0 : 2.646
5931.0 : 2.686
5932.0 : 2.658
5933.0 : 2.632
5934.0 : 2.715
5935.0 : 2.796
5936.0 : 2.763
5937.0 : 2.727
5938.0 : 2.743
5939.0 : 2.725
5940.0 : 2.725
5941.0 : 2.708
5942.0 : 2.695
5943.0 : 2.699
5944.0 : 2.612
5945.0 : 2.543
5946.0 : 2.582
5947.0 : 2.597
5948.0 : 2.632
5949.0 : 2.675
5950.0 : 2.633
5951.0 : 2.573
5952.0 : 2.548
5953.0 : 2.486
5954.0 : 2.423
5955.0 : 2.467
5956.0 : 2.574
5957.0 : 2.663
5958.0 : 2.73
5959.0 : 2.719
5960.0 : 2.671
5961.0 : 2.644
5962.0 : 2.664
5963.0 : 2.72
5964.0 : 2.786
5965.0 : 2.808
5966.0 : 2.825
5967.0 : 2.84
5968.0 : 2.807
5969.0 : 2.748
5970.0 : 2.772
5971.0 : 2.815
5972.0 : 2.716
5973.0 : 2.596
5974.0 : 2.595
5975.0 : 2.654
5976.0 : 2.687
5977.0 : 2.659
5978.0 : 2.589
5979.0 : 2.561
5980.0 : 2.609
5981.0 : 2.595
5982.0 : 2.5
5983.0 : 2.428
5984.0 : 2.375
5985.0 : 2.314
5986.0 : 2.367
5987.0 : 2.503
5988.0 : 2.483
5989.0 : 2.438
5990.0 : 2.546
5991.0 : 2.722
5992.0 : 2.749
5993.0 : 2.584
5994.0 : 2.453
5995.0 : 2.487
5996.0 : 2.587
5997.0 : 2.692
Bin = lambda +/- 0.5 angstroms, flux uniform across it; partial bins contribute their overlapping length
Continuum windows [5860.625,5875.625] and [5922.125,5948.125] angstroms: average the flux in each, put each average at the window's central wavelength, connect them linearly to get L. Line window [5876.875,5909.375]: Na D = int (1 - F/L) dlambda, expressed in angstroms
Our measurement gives 2.91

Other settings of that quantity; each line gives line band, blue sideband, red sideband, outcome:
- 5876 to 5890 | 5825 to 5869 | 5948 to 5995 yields 0.9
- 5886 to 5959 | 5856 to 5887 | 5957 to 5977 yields 2.9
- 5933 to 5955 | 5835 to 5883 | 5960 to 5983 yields 0.4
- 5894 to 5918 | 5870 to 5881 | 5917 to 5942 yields 1.7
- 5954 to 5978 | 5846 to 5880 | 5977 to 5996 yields -1.3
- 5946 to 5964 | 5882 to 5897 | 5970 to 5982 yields -0.3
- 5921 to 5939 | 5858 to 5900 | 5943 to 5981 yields -0.5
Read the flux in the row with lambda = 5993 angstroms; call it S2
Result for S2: 2.584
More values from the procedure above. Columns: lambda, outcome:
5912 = 2.661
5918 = 2.647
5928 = 2.594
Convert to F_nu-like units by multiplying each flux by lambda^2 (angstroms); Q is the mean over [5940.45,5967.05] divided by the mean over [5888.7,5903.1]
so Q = 1.1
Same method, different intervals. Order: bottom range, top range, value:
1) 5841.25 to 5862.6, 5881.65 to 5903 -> 0.88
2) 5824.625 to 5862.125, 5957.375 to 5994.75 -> 1.01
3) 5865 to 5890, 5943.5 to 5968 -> 1.03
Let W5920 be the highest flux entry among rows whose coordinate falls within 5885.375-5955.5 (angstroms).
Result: 2.796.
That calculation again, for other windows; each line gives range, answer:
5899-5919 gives 2.703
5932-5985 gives 2.84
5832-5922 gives 2.987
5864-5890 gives 2.917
